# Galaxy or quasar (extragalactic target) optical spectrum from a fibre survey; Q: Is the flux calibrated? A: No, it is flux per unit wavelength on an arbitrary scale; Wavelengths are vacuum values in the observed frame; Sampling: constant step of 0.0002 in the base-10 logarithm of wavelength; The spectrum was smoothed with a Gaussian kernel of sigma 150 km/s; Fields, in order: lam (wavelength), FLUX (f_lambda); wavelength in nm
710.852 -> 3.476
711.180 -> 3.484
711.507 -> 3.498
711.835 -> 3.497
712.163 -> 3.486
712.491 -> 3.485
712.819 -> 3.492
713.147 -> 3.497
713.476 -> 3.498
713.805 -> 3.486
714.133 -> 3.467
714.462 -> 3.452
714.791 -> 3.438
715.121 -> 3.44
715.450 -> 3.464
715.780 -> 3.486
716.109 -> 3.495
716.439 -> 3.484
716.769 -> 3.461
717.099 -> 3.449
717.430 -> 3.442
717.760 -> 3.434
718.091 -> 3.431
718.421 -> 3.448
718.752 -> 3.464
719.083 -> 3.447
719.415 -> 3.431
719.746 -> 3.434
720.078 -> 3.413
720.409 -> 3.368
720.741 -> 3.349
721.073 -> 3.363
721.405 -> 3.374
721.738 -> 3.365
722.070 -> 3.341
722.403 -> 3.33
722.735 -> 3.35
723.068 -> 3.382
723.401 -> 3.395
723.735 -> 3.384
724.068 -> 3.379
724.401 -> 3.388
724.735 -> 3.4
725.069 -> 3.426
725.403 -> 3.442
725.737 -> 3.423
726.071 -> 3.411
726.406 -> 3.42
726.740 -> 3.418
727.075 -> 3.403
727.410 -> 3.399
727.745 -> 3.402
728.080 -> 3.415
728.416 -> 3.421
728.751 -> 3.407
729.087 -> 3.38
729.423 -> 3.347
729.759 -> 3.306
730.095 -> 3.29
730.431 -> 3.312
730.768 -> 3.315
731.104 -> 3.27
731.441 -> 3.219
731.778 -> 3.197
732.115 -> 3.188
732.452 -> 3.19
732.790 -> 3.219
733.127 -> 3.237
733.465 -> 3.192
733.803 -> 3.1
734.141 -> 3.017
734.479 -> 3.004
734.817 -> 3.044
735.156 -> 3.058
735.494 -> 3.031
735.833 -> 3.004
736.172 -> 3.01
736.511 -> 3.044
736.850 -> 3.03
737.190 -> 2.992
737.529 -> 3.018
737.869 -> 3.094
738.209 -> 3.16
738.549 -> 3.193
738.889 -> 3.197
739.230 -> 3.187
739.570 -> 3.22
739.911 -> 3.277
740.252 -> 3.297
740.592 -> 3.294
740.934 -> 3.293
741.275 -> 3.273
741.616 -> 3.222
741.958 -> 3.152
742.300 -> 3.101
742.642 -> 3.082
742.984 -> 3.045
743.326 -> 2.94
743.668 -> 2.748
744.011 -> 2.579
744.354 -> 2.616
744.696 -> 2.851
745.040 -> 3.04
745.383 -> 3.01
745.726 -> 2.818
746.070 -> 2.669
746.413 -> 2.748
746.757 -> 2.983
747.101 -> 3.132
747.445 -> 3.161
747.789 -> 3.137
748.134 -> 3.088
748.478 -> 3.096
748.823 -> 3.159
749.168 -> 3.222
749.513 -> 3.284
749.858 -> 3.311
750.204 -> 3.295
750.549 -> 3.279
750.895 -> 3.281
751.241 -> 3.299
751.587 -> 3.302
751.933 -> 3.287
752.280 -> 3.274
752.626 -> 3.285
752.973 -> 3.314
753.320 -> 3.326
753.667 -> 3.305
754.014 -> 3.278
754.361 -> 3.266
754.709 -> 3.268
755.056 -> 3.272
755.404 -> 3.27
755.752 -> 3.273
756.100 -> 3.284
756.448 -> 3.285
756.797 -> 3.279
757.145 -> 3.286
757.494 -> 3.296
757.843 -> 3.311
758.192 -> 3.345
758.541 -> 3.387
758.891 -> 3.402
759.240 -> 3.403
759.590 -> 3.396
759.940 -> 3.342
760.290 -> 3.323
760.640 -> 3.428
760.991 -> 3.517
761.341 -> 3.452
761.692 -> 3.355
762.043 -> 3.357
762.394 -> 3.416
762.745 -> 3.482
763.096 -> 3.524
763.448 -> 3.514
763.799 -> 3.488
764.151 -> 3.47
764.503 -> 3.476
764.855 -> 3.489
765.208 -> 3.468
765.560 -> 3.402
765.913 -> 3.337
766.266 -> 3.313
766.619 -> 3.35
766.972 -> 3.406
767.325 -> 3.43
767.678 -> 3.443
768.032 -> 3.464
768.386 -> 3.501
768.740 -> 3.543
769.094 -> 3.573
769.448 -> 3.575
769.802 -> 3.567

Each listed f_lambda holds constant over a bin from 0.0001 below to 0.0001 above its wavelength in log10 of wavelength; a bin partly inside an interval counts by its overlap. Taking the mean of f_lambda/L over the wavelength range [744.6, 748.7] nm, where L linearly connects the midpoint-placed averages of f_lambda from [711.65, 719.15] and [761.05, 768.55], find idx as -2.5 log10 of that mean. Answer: 0.16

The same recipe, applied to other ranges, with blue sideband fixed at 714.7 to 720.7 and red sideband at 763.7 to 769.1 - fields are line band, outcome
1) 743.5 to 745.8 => 0.221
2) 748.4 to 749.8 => 0.077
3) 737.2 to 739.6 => 0.101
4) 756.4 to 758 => 0.049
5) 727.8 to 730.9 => 0.028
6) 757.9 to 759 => 0.024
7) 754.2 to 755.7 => 0.056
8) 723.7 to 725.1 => 0.016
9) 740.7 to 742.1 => 0.067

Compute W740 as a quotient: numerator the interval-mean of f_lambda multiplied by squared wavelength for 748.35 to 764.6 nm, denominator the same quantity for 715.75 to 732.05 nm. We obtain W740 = 1.1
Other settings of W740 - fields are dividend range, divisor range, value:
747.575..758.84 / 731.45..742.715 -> 1.09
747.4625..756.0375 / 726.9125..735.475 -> 1.06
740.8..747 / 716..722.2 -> 0.92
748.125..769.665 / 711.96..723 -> 1.10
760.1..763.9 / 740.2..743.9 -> 1.16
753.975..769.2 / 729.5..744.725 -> 1.16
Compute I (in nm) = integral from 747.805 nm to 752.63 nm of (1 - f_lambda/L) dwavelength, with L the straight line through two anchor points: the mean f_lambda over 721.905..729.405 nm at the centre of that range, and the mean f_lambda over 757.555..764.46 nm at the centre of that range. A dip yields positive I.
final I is 0.24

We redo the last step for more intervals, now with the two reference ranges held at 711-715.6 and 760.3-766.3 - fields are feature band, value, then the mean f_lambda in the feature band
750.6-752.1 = 0.069 nm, 3.29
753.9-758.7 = 0.212 nm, 3.29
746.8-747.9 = 0.104 nm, 3.13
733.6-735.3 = 0.203 nm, 3.05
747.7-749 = 0.125 nm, 3.12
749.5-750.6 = 0.049 nm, 3.3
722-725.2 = 0.084 nm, 3.38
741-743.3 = 0.211 nm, 3.14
